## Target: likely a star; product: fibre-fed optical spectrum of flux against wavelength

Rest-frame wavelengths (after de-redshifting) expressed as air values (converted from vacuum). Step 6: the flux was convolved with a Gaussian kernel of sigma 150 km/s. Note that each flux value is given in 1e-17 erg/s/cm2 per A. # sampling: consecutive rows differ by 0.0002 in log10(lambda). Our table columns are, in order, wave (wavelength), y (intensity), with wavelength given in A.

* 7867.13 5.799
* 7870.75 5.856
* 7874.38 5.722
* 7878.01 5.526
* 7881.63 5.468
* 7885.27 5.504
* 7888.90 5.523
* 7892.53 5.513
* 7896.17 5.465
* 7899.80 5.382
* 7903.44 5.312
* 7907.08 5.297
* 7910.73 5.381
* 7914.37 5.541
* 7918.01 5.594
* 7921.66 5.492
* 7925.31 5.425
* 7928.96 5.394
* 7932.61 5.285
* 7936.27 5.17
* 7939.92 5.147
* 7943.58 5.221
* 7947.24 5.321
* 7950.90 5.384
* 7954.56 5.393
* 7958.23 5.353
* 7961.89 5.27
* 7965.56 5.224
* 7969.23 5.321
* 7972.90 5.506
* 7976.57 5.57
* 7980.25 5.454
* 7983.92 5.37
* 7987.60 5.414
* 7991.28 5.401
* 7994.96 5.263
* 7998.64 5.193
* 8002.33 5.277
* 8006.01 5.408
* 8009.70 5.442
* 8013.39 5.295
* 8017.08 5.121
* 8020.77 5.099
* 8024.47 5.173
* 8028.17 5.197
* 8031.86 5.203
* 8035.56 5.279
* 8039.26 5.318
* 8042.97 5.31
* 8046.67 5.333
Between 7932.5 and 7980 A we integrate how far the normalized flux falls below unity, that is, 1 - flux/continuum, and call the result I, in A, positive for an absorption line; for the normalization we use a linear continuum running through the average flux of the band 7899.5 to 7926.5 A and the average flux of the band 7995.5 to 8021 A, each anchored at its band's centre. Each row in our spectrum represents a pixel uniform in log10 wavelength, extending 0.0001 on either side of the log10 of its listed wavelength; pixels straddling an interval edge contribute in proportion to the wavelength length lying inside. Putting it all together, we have 0.3 A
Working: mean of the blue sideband 5.43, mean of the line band 5.33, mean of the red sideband 5.27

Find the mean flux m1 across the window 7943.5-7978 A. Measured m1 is 5.36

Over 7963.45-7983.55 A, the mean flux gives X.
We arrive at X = 5.41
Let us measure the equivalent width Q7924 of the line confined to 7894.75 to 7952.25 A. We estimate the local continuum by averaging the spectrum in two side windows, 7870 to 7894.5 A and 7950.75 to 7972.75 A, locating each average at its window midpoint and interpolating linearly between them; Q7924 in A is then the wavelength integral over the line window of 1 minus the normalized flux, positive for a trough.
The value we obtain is 0.92 A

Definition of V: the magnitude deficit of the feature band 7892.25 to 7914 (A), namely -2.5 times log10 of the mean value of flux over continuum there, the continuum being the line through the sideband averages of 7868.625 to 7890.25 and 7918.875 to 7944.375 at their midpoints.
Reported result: 0.016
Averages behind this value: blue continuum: 5.6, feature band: 5.39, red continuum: 5.32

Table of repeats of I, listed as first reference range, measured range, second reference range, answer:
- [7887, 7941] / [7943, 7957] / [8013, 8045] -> 0.01 A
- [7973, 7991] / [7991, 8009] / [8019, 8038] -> 0.15 A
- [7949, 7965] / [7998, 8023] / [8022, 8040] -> -0.04 A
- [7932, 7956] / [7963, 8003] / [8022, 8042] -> -0.84 A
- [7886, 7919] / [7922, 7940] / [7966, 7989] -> 0.41 A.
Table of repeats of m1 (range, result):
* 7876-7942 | 5.41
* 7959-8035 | 5.31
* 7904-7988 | 5.37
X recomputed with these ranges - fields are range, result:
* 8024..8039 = 5.23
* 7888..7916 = 5.42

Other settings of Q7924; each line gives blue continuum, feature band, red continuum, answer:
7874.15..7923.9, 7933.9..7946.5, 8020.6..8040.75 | 0.5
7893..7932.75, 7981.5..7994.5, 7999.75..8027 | -0.2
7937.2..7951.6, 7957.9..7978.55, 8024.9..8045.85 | -0.5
